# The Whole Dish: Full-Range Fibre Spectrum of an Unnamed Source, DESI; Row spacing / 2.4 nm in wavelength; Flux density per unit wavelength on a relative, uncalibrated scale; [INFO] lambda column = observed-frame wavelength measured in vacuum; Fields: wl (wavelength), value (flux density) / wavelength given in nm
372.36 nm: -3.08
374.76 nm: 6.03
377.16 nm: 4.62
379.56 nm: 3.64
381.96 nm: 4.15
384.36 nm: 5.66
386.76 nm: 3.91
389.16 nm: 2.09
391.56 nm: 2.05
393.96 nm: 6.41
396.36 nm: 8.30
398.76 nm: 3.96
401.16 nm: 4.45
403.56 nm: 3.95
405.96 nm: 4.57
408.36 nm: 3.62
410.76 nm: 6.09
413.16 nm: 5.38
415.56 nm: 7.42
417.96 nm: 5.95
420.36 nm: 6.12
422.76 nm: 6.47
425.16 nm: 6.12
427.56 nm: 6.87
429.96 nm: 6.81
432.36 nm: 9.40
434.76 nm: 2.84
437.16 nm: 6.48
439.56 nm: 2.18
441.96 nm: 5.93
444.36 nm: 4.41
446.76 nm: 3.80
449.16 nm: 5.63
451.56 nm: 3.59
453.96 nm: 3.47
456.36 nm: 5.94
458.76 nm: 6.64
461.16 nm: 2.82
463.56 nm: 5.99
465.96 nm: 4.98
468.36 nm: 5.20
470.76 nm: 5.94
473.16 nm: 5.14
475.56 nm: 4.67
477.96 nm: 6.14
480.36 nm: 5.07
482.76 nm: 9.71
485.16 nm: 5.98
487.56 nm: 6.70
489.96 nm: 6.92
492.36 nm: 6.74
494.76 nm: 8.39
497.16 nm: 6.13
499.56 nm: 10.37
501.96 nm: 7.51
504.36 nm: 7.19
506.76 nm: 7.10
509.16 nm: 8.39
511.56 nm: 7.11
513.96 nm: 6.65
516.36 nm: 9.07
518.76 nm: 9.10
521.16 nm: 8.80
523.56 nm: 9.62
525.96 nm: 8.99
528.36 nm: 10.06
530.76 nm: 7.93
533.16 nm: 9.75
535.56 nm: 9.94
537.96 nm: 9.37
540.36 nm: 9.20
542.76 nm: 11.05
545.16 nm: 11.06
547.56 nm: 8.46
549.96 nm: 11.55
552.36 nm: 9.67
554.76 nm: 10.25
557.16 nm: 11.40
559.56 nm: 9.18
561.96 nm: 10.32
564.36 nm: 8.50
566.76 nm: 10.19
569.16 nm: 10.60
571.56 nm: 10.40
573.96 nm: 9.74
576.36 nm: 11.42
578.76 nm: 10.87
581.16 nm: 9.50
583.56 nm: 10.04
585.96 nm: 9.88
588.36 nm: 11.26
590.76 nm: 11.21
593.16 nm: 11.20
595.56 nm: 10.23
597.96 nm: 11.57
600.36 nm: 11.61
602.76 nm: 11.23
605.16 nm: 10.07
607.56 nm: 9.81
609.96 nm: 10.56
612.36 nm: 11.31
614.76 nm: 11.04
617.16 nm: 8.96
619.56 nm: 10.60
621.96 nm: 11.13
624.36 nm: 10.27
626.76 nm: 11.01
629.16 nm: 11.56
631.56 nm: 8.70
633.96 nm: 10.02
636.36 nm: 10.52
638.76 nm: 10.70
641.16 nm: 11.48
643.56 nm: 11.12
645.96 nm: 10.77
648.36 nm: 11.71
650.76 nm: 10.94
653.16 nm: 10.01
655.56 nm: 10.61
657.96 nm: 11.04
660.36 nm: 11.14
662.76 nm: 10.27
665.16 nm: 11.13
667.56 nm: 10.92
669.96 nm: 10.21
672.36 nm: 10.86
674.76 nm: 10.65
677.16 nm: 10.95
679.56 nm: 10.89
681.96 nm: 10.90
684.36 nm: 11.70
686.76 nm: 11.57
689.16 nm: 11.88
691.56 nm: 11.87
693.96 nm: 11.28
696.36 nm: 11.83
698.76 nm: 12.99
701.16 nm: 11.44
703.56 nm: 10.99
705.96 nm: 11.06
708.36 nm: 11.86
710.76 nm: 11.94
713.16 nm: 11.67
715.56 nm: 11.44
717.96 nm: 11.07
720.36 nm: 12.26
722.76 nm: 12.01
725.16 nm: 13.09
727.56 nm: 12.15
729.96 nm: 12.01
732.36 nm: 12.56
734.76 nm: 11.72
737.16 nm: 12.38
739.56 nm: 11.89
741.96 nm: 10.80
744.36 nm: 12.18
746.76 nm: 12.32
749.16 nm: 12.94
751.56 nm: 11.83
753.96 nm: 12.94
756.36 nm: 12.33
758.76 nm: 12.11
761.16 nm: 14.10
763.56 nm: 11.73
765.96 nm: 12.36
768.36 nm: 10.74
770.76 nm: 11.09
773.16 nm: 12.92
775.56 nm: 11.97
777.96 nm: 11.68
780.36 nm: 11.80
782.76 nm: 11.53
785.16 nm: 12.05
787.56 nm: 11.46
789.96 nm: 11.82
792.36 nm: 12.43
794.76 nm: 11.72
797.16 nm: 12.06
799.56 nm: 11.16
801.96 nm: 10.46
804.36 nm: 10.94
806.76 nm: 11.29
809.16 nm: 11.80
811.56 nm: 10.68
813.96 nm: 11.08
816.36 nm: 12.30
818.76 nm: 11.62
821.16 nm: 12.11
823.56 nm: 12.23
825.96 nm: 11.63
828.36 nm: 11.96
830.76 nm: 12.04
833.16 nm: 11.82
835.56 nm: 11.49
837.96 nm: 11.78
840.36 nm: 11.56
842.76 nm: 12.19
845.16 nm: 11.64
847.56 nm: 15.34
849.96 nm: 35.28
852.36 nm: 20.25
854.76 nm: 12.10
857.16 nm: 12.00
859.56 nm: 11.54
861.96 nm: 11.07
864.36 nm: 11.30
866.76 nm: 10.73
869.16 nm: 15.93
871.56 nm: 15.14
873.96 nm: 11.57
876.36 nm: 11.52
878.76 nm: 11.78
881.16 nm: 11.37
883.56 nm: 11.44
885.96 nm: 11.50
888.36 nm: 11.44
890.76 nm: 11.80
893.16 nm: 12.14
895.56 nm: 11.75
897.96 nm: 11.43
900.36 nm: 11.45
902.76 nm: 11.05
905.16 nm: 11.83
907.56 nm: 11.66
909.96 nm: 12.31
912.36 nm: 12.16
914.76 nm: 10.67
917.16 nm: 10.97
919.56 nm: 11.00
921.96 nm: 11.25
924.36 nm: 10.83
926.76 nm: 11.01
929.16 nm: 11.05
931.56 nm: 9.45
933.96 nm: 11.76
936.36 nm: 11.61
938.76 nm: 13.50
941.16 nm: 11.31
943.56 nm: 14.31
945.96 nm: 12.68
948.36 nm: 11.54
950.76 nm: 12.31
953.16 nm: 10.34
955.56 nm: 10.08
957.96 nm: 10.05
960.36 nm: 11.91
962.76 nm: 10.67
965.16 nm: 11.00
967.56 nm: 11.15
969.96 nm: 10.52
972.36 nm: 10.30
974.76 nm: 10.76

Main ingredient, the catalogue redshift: 0.29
